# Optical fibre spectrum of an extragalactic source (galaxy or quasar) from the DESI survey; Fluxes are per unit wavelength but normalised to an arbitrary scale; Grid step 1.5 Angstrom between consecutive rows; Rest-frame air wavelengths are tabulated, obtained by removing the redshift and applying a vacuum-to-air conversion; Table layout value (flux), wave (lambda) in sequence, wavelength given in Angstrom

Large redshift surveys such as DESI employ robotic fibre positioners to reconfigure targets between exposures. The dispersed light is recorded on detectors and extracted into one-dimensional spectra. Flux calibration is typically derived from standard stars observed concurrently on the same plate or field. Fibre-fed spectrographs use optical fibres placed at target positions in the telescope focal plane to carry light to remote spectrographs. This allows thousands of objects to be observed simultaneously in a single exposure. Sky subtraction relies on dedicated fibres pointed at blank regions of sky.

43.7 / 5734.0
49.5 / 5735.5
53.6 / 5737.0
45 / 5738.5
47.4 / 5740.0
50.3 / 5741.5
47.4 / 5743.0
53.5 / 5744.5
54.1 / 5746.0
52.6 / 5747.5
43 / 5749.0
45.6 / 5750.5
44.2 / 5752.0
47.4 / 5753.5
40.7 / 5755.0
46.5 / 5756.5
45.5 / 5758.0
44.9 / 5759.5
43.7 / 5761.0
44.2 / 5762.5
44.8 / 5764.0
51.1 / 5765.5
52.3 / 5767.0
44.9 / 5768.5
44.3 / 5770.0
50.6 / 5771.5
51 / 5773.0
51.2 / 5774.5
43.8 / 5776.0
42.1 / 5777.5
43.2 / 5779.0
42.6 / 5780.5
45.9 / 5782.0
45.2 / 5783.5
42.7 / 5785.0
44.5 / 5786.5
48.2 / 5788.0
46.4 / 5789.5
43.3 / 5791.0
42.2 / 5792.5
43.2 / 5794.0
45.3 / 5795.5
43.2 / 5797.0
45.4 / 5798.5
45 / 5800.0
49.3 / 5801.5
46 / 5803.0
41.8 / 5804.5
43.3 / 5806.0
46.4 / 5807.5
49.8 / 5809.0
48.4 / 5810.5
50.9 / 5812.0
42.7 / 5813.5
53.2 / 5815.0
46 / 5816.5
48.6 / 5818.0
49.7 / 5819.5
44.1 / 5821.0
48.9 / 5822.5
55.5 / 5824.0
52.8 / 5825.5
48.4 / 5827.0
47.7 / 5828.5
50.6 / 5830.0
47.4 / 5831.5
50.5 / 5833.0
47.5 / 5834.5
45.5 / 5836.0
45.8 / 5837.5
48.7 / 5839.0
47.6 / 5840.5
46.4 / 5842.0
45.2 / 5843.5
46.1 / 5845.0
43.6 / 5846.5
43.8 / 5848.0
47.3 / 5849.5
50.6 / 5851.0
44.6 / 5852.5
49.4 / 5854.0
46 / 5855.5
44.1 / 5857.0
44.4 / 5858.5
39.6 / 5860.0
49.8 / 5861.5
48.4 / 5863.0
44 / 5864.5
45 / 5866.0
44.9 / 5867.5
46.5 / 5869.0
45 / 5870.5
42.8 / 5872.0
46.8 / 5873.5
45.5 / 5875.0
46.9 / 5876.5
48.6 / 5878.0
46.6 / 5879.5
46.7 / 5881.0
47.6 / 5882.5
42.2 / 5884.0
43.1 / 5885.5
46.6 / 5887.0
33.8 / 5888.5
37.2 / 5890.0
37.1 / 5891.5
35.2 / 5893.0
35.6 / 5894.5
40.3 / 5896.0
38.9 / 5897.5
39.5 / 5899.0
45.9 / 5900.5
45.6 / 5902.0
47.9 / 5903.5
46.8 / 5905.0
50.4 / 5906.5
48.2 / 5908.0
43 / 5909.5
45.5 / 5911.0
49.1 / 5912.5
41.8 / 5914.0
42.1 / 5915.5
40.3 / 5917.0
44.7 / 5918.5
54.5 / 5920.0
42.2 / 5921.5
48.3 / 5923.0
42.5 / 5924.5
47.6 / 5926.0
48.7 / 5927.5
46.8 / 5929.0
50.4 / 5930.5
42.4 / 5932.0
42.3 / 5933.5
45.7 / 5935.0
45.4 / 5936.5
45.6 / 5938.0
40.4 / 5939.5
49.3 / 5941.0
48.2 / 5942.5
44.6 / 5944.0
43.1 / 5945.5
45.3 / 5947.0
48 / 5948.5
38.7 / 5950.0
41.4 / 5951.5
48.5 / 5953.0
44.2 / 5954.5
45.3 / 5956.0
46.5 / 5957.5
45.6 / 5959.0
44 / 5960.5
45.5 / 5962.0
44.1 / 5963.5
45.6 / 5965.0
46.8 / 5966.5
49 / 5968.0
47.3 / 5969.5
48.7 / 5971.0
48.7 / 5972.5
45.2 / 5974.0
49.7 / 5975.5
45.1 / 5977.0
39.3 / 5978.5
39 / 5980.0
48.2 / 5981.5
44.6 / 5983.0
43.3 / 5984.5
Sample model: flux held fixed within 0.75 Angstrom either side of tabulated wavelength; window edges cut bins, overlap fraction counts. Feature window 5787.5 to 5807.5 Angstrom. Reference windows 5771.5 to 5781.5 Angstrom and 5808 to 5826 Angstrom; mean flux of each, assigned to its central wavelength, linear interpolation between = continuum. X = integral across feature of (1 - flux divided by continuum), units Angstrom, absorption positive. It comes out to 1.2 Angstrom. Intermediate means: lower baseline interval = 46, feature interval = 44.8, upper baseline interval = 49.1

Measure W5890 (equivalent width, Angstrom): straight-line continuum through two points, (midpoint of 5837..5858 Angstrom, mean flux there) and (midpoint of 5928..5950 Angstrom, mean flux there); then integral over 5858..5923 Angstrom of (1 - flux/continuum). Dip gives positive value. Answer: 2.44 Angstrom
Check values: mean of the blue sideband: 46.4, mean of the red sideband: 45.3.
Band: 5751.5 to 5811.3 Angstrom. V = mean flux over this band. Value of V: 45.6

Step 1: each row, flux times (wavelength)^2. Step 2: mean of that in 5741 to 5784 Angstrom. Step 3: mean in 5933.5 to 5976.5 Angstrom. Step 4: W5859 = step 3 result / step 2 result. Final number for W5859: 1.04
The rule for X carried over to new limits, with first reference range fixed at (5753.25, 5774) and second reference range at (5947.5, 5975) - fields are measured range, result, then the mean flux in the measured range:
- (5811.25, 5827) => -1.0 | 49.2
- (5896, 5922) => 0.6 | 45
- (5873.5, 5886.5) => 0.0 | 46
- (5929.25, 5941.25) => 0.2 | 45.1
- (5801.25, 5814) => 0.0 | 46.5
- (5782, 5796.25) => 0.6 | 44.6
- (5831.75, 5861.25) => 0.0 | 46.2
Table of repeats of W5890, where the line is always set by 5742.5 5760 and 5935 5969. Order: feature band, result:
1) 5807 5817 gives -0.4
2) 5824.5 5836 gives -0.7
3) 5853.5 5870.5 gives 0.2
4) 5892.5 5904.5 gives 1.2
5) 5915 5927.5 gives 0.0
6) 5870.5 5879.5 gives 0.0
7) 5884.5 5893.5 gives 1.3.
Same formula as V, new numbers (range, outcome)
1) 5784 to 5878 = 46.5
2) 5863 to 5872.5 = 45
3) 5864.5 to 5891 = 44.4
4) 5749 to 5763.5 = 44.7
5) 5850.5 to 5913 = 44.4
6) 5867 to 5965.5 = 44.5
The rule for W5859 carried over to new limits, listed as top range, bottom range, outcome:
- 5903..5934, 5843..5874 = 1.03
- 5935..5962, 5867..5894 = 1.06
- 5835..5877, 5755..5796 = 1.03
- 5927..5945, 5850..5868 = 1.02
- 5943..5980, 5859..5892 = 1.05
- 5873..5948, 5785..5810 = 1.02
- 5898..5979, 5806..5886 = 1.00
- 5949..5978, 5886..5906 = 1.14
